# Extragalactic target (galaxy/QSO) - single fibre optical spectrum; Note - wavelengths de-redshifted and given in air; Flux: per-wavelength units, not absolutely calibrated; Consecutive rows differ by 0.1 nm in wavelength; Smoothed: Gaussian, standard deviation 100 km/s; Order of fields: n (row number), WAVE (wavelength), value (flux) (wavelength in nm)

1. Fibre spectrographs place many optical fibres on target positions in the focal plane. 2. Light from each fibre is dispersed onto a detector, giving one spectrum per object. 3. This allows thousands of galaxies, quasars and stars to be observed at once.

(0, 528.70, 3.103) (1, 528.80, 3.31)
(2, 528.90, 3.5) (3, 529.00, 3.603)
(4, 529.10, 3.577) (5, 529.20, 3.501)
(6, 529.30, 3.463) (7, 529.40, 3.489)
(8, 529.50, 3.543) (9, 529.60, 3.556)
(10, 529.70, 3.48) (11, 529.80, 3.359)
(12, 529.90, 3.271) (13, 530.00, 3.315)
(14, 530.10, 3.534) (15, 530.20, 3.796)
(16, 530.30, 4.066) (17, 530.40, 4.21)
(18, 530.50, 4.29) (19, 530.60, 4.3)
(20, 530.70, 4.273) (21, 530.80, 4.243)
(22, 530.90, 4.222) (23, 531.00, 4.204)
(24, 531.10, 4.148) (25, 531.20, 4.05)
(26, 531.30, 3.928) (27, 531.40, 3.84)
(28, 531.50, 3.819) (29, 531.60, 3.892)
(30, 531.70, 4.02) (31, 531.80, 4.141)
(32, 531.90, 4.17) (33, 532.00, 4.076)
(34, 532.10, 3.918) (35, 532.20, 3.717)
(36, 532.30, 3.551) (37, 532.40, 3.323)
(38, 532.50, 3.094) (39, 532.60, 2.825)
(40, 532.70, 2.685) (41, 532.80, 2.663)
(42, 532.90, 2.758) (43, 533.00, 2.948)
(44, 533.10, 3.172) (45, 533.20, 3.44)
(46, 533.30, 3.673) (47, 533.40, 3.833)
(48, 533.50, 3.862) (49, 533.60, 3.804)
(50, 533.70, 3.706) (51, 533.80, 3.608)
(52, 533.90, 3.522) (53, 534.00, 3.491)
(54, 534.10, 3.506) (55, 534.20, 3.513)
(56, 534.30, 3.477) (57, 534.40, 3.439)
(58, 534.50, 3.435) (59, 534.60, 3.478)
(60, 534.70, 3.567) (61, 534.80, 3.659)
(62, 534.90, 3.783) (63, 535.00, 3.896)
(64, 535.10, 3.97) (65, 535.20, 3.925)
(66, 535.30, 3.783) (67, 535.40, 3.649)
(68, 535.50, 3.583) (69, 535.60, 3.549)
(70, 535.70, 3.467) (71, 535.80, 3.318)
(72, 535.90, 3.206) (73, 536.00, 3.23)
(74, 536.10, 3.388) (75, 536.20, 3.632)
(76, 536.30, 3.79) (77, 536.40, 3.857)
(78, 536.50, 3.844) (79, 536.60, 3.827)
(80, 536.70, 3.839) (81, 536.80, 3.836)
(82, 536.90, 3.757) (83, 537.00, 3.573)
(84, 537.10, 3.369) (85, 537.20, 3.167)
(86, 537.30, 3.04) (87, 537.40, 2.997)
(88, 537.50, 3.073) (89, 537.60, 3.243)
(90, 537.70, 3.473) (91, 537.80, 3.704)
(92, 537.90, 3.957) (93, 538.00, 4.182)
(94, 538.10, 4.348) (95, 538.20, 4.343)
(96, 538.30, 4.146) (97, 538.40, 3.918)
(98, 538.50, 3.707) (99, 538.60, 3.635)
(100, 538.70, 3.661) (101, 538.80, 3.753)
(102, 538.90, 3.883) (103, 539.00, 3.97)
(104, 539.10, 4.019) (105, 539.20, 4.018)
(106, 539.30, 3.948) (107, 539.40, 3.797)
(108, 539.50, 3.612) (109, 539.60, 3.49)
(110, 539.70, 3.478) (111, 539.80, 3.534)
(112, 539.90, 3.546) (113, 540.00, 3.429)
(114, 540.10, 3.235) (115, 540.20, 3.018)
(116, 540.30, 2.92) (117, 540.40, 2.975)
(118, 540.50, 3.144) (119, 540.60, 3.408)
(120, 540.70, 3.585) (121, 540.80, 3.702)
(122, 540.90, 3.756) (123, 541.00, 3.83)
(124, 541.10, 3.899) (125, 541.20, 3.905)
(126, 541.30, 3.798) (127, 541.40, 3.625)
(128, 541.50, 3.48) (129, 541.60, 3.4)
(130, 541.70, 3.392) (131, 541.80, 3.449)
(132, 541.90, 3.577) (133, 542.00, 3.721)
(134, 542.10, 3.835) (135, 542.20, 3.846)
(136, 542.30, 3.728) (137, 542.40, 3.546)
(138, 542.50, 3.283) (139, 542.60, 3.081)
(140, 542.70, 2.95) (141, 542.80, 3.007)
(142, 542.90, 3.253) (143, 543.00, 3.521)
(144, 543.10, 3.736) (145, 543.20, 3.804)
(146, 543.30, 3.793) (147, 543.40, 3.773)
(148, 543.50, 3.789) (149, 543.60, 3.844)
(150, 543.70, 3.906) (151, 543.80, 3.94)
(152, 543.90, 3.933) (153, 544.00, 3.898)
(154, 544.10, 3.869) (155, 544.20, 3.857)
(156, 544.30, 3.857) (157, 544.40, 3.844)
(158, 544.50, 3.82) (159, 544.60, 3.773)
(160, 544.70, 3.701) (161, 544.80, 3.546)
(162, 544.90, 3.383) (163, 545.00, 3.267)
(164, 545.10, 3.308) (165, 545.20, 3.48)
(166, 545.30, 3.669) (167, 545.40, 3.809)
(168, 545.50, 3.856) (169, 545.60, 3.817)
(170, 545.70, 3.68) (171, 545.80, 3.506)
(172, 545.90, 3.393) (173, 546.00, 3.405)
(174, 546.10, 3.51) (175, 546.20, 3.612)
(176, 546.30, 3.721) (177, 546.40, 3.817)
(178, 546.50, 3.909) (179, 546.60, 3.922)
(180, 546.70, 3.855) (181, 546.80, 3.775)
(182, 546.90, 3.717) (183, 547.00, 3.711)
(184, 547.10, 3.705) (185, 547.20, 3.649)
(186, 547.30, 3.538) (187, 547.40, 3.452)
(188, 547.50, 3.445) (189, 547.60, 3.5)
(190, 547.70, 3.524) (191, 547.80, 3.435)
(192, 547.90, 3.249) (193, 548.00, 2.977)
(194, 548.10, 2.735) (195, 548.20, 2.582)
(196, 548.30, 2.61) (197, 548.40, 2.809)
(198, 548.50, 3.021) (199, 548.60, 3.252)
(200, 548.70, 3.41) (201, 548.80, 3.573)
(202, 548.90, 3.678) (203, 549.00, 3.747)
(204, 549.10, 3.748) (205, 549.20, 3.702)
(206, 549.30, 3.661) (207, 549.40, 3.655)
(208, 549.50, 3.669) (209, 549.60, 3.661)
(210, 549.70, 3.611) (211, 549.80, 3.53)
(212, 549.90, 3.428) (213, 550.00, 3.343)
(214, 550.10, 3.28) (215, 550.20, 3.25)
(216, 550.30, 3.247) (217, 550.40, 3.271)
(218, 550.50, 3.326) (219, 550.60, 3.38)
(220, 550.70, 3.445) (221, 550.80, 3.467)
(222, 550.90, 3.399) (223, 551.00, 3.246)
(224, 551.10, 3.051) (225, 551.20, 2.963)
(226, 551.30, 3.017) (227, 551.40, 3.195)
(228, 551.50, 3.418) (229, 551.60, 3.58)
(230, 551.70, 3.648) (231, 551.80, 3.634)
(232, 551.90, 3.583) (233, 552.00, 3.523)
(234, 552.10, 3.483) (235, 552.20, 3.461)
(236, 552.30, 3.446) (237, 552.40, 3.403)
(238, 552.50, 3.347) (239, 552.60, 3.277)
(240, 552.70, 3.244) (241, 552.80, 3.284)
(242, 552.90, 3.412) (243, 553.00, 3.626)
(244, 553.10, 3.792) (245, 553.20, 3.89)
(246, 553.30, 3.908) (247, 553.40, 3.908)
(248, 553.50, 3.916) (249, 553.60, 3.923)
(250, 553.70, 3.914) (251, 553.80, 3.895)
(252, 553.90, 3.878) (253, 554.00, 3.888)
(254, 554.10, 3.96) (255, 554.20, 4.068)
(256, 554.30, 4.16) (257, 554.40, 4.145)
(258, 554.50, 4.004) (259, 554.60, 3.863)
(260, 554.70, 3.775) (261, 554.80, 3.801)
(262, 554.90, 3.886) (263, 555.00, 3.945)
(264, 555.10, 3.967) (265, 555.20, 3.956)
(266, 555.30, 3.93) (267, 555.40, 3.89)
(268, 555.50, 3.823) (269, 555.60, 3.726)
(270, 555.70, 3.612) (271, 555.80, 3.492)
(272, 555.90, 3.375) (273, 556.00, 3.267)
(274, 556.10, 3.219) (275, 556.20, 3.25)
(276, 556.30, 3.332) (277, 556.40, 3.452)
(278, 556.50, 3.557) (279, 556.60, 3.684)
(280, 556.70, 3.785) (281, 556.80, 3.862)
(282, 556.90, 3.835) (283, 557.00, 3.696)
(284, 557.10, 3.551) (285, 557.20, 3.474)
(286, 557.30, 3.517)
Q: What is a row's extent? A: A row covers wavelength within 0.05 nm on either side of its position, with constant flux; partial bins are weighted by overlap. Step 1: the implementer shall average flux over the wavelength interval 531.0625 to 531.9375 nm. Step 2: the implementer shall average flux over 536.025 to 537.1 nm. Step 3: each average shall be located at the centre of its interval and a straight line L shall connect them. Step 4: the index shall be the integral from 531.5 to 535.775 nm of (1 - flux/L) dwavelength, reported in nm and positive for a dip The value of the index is 0.341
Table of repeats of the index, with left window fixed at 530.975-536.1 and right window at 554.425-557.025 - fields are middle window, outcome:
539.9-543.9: 0.10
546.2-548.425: 0.13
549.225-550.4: 0.06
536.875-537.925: 0.07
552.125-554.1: 0.01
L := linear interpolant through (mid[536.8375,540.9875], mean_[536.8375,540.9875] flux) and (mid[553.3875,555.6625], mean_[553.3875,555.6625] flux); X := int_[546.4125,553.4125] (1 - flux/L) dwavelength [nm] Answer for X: 0.70 nm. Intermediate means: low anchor 3.6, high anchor 3.92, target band 3.45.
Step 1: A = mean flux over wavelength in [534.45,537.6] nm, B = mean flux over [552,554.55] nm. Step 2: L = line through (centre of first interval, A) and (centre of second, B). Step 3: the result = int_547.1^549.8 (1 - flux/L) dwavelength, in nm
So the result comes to 0.21 nm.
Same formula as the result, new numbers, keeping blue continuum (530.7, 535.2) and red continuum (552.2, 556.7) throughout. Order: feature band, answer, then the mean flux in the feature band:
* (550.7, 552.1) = 0.12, 3.37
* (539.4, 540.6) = 0.11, 3.33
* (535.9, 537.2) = 0.01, 3.63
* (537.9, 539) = -0.09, 3.96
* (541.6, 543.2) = 0.09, 3.47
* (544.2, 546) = 0.02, 3.63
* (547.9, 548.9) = 0.18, 3.04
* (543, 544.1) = -0.05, 3.83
